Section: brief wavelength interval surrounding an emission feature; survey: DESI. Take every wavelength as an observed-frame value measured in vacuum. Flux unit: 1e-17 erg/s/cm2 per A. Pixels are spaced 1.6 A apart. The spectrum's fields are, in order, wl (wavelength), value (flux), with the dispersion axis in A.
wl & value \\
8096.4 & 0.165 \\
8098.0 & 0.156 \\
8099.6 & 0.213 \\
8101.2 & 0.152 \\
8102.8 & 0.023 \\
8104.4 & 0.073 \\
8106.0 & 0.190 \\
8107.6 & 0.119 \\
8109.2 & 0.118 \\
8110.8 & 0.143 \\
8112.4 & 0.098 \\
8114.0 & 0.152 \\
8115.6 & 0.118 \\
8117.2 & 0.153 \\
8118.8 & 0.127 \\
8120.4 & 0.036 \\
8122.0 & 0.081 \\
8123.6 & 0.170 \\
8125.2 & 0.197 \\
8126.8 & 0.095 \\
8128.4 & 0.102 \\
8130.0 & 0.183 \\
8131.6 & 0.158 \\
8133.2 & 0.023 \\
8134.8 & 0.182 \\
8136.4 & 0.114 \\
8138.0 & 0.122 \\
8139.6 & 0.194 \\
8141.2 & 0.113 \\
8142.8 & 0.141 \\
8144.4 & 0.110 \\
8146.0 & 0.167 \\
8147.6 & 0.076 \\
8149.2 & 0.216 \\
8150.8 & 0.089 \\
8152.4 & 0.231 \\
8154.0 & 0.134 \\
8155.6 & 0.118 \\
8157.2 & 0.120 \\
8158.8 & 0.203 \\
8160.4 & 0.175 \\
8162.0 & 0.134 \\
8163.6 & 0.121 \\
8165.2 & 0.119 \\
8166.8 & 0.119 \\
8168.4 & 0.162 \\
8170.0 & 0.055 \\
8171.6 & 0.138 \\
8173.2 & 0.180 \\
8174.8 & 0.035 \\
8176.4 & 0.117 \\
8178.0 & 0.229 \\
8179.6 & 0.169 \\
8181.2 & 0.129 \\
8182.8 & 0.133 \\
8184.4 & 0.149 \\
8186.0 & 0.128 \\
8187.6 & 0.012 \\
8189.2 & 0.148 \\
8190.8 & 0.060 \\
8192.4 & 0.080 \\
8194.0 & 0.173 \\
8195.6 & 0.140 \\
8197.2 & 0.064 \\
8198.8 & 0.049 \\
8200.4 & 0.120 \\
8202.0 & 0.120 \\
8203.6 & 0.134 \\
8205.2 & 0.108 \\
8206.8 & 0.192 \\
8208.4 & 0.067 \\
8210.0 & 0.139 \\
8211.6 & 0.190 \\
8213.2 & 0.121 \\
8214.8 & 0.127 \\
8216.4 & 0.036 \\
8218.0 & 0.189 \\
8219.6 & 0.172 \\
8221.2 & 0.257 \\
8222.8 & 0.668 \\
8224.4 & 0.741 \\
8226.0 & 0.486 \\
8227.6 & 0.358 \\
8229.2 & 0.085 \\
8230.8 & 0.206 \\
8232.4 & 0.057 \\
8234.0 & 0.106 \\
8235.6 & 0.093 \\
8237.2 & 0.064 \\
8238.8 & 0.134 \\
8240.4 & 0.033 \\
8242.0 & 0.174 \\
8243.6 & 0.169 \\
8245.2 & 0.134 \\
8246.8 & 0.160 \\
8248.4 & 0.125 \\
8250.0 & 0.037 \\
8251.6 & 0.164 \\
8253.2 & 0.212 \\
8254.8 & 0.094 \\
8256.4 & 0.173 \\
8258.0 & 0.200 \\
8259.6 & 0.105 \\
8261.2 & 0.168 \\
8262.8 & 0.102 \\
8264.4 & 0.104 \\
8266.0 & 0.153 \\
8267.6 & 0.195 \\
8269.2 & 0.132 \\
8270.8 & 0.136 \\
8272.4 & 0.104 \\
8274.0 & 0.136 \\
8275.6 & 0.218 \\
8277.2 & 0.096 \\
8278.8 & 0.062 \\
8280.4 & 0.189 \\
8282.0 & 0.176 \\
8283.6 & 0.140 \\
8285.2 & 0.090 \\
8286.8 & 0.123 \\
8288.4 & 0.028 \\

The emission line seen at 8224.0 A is Hgamma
